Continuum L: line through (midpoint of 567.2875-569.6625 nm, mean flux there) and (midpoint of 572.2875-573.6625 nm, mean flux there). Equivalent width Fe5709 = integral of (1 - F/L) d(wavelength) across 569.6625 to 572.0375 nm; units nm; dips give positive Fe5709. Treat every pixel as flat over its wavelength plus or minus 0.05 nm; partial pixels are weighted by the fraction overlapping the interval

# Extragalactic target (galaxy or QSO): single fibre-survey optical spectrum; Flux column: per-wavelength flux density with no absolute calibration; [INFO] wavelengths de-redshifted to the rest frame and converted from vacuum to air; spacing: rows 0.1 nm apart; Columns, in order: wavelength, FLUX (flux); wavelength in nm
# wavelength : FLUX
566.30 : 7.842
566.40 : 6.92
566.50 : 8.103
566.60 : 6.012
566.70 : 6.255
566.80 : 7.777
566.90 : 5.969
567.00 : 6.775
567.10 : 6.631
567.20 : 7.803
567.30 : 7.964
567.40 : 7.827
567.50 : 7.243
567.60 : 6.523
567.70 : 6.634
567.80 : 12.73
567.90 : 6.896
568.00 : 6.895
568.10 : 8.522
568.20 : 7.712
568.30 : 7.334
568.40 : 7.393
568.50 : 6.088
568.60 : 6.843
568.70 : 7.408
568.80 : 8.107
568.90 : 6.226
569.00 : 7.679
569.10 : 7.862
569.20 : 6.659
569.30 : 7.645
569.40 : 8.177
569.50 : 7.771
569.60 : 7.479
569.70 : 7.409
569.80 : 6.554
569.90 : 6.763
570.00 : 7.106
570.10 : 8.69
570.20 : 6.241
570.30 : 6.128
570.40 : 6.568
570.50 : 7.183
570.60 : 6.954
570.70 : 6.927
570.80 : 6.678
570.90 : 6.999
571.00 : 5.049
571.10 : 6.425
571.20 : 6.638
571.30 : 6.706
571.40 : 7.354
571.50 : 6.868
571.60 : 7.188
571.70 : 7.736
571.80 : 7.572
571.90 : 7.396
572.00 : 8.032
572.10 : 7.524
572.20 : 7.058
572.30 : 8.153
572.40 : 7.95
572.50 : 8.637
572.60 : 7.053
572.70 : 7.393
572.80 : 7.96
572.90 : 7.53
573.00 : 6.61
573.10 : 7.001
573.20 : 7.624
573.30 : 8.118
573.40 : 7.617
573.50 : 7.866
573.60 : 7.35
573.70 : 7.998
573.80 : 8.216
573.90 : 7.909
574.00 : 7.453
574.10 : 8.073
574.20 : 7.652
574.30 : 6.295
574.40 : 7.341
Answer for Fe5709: 0.20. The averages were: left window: 7.56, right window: 7.62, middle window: 6.96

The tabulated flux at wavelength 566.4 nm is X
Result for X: 6.92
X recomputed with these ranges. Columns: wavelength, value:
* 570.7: 6.927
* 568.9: 6.226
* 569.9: 6.763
